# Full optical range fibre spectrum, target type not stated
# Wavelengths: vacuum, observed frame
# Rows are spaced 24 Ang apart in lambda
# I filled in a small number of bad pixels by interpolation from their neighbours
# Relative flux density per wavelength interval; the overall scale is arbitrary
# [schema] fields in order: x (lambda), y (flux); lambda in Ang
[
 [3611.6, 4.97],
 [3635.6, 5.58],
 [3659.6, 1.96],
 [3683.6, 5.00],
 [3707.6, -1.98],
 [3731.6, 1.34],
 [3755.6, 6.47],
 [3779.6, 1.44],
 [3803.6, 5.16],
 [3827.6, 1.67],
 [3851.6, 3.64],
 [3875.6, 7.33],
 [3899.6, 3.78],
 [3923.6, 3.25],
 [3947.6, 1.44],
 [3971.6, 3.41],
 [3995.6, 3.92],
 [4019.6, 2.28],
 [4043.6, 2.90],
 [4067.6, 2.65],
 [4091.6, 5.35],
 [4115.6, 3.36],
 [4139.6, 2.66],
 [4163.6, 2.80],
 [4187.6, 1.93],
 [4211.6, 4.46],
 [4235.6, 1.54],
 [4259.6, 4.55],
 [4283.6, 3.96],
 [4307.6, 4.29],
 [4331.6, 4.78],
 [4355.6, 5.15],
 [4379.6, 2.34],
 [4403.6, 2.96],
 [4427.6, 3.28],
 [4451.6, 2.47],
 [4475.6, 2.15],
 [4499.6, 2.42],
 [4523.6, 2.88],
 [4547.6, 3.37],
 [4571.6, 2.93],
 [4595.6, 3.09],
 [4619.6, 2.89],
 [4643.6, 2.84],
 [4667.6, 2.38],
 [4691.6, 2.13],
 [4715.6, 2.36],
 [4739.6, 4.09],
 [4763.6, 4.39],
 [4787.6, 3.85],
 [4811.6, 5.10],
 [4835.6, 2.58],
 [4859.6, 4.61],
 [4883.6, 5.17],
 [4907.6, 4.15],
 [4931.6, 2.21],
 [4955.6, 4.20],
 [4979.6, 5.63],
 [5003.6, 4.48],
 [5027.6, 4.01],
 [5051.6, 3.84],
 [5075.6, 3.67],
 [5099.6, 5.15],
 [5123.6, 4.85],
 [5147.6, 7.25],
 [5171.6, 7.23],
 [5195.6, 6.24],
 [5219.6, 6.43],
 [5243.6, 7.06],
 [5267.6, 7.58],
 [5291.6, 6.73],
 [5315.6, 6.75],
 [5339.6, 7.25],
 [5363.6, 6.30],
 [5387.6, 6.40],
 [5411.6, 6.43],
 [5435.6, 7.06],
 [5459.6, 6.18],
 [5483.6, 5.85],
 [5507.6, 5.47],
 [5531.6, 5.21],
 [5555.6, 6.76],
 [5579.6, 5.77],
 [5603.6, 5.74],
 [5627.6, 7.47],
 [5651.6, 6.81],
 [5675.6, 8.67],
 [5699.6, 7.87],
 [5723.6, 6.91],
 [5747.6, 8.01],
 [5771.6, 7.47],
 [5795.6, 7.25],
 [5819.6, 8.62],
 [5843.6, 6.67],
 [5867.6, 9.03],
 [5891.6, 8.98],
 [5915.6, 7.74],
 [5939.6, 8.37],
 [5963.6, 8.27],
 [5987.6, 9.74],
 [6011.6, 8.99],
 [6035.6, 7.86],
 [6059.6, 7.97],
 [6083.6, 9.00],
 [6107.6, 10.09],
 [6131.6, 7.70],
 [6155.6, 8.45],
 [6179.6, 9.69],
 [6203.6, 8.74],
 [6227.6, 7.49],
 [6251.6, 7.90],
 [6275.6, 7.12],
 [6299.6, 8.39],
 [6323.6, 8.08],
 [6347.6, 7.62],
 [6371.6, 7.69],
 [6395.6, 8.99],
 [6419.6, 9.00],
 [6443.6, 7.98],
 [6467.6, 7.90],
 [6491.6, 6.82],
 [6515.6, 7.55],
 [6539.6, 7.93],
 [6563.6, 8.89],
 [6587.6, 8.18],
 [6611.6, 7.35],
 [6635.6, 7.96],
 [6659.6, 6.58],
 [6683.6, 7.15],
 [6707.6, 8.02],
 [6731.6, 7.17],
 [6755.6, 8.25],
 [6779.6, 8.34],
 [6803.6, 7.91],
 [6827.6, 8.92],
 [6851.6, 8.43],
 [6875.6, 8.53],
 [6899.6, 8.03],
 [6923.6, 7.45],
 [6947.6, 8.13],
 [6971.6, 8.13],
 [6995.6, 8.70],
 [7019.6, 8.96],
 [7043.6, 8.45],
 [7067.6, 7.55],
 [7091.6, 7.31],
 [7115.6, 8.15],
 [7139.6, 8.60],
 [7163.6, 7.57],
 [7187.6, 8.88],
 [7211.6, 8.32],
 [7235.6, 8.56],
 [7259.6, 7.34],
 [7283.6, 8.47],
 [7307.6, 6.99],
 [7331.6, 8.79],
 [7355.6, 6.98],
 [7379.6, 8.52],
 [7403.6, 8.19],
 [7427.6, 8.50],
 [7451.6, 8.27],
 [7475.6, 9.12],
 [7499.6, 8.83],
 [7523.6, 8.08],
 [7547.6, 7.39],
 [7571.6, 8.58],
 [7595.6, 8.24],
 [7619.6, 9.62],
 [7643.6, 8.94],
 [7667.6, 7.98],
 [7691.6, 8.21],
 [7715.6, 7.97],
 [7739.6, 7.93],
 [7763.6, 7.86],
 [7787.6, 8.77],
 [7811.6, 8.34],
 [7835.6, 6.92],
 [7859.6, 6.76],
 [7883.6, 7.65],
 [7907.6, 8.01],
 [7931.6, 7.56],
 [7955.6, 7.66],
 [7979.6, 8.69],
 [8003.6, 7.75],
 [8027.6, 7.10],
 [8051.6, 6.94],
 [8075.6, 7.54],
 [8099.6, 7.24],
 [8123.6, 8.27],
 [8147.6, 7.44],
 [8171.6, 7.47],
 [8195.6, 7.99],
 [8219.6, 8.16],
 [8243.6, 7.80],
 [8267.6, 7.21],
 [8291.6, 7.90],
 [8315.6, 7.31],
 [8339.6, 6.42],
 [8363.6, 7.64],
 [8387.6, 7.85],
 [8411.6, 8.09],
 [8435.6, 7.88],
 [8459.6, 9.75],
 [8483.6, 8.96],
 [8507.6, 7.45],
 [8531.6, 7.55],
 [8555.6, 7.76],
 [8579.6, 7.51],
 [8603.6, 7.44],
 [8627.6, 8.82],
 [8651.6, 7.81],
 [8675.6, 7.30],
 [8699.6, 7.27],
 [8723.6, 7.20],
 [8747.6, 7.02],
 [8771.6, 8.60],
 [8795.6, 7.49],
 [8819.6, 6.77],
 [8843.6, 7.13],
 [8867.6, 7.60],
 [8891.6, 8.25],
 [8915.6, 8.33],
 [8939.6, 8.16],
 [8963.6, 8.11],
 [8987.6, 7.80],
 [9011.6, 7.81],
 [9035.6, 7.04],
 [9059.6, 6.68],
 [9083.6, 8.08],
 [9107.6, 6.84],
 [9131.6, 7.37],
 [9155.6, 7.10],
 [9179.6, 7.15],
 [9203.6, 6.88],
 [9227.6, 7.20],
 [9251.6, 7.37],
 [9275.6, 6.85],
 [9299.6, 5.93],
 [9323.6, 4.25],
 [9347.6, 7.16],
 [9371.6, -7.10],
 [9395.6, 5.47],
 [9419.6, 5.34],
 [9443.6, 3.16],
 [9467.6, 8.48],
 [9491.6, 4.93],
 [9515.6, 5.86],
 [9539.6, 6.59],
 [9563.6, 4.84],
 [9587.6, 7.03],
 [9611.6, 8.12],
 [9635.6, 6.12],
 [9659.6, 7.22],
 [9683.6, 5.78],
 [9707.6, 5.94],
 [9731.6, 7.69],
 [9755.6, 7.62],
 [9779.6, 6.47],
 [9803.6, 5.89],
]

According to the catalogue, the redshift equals 0.29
